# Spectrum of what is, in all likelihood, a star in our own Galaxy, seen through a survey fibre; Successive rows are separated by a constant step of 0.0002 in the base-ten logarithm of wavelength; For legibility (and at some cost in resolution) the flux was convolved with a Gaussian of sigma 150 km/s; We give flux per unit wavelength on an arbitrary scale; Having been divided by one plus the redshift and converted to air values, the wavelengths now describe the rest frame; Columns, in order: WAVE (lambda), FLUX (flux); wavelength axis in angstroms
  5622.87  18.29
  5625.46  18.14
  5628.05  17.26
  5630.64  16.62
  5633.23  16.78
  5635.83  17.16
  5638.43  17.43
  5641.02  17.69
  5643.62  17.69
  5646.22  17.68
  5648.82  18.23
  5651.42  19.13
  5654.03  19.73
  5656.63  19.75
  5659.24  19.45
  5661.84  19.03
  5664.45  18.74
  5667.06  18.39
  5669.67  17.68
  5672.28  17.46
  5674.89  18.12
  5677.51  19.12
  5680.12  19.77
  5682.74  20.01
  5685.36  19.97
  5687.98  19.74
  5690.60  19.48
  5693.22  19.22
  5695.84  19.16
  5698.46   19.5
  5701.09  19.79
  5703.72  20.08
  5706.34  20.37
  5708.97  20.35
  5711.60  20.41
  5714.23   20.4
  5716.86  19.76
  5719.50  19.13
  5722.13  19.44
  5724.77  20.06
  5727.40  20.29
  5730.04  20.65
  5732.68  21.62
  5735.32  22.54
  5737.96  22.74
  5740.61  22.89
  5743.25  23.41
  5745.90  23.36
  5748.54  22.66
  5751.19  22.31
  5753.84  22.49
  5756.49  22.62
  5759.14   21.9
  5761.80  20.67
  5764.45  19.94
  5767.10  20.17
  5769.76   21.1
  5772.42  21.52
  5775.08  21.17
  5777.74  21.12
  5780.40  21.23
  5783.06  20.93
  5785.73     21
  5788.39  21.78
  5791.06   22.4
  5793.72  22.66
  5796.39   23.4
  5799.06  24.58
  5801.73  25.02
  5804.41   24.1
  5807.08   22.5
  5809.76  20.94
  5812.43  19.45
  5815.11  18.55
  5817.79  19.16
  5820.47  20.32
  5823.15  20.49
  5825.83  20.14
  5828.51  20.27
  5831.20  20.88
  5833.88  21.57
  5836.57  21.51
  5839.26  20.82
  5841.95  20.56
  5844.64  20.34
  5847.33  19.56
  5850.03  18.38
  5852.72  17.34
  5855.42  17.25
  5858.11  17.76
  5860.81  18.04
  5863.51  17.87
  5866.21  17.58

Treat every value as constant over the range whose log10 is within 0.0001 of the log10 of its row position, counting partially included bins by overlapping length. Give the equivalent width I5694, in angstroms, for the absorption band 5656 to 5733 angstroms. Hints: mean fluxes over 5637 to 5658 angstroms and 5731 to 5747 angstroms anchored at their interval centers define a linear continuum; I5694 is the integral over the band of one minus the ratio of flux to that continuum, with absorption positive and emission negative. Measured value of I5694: 3.9 angstroms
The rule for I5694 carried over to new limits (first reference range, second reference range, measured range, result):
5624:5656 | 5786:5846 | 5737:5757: -2.80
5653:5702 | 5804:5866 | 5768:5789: -1.74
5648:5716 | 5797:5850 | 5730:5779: -3.98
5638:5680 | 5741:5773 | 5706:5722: 0.31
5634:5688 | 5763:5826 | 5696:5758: -3.45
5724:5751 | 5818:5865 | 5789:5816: -2.48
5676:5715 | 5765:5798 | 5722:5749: -1.63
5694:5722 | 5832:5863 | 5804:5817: -0.88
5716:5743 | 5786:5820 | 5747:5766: -0.38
